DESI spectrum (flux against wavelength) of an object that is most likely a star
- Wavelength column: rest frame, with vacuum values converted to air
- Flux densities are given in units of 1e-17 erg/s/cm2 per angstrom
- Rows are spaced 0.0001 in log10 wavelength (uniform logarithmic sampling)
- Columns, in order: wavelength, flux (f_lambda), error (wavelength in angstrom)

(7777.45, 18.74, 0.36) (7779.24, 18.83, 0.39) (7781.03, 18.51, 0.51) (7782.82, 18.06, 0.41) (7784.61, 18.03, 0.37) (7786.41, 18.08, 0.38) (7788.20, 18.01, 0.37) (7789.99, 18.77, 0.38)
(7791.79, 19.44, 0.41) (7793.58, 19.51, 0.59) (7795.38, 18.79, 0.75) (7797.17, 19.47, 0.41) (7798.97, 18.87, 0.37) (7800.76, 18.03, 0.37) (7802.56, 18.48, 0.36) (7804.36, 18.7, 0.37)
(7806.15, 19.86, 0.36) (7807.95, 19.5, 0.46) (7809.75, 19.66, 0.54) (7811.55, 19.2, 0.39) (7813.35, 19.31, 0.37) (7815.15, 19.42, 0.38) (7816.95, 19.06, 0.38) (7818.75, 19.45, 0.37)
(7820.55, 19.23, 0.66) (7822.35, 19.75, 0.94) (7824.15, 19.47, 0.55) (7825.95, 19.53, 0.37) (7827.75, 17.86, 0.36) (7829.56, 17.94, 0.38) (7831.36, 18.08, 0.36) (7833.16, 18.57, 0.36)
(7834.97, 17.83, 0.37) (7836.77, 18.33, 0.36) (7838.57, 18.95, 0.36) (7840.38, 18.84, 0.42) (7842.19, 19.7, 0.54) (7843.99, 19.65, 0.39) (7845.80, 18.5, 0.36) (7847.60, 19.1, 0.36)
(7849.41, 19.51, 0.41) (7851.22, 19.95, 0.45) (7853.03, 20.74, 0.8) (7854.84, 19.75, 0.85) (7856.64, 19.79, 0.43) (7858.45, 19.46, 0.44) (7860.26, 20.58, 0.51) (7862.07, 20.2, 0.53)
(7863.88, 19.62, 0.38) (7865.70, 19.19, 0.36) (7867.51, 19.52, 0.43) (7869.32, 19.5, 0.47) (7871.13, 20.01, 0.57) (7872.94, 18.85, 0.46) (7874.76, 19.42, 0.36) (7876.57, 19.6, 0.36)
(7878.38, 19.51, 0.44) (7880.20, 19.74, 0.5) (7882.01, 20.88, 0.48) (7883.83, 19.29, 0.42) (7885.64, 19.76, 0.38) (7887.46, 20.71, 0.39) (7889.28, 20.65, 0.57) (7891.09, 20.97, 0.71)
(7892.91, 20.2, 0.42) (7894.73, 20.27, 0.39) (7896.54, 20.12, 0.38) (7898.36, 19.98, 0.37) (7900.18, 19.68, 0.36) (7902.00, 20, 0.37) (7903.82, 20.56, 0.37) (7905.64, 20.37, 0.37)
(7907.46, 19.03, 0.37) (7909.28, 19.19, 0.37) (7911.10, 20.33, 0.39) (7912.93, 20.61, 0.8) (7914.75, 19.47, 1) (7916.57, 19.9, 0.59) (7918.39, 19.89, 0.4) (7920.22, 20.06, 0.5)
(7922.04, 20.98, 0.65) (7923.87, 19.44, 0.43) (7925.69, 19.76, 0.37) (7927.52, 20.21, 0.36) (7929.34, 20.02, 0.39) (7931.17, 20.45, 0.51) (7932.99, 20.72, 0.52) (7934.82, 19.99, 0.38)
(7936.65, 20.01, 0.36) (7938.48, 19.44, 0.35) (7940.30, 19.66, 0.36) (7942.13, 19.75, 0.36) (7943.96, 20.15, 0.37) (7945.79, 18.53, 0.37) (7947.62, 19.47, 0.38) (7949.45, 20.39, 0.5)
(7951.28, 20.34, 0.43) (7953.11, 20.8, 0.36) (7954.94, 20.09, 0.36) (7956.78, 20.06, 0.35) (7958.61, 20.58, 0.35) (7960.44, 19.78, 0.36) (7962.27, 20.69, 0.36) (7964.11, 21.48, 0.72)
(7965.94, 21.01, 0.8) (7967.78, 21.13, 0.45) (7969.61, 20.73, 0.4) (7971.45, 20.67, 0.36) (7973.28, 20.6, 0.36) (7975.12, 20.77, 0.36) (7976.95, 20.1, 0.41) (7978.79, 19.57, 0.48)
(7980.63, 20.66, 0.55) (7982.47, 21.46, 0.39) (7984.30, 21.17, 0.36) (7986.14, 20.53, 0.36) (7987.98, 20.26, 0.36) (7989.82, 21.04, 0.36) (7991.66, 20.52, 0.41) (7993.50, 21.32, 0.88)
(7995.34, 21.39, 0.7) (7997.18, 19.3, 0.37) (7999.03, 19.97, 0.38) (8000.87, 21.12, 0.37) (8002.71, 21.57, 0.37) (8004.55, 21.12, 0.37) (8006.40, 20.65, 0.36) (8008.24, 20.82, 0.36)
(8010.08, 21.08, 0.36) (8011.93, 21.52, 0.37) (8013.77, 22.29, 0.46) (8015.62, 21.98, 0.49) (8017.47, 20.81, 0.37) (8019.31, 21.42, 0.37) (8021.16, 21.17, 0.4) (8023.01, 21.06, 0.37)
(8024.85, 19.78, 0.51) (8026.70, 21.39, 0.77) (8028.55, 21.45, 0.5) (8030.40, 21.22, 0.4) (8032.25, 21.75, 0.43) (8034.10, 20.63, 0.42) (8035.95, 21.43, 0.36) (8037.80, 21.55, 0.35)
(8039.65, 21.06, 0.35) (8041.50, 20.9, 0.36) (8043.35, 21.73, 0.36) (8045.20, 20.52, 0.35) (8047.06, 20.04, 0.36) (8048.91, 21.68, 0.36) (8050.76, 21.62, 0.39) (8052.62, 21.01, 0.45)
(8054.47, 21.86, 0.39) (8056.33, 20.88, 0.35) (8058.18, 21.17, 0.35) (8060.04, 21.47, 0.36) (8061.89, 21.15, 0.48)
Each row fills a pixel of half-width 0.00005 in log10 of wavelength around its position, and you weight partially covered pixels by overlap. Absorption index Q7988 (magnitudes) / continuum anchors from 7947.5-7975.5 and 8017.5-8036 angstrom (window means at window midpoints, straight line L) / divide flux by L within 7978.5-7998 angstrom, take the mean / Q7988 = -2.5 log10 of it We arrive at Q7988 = 0.00 mag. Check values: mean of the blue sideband 20.6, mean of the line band 20.7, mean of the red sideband 21.1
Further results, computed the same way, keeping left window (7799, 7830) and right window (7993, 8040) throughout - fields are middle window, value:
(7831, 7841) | 0.05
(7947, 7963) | 0.01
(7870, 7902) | -0.01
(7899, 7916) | 0.01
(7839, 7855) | 0.00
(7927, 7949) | 0.02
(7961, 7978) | -0.01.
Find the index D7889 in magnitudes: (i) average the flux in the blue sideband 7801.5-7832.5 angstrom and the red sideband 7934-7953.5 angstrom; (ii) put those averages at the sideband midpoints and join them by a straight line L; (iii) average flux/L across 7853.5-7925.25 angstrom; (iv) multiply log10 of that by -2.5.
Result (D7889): -0.02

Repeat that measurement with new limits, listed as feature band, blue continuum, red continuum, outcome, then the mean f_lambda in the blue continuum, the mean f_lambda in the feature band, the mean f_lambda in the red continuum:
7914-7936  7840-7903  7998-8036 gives 0.01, 19.8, 20.1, 21.1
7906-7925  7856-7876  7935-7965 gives 0.00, 19.6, 19.9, 20.1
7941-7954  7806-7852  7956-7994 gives 0.02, 19.1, 19.9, 20.7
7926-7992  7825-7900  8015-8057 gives 0.00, 19.5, 20.4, 21.2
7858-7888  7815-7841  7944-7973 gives -0.02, 18.8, 19.7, 20.4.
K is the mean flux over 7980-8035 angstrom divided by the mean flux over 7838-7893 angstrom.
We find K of 1.06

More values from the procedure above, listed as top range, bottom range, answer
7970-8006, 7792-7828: 1.08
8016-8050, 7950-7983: 1.03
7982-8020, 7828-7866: 1.09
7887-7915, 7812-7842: 1.07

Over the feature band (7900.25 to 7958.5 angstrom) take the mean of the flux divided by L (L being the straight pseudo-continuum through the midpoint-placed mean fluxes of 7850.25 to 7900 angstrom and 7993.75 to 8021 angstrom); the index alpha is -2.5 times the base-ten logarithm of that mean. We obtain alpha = 0.022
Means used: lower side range 19.9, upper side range 21.1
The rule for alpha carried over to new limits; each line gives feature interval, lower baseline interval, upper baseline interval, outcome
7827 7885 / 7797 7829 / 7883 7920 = 0.014 mag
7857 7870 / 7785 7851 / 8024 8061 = -0.018 mag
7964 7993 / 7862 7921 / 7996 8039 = 0.000 mag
